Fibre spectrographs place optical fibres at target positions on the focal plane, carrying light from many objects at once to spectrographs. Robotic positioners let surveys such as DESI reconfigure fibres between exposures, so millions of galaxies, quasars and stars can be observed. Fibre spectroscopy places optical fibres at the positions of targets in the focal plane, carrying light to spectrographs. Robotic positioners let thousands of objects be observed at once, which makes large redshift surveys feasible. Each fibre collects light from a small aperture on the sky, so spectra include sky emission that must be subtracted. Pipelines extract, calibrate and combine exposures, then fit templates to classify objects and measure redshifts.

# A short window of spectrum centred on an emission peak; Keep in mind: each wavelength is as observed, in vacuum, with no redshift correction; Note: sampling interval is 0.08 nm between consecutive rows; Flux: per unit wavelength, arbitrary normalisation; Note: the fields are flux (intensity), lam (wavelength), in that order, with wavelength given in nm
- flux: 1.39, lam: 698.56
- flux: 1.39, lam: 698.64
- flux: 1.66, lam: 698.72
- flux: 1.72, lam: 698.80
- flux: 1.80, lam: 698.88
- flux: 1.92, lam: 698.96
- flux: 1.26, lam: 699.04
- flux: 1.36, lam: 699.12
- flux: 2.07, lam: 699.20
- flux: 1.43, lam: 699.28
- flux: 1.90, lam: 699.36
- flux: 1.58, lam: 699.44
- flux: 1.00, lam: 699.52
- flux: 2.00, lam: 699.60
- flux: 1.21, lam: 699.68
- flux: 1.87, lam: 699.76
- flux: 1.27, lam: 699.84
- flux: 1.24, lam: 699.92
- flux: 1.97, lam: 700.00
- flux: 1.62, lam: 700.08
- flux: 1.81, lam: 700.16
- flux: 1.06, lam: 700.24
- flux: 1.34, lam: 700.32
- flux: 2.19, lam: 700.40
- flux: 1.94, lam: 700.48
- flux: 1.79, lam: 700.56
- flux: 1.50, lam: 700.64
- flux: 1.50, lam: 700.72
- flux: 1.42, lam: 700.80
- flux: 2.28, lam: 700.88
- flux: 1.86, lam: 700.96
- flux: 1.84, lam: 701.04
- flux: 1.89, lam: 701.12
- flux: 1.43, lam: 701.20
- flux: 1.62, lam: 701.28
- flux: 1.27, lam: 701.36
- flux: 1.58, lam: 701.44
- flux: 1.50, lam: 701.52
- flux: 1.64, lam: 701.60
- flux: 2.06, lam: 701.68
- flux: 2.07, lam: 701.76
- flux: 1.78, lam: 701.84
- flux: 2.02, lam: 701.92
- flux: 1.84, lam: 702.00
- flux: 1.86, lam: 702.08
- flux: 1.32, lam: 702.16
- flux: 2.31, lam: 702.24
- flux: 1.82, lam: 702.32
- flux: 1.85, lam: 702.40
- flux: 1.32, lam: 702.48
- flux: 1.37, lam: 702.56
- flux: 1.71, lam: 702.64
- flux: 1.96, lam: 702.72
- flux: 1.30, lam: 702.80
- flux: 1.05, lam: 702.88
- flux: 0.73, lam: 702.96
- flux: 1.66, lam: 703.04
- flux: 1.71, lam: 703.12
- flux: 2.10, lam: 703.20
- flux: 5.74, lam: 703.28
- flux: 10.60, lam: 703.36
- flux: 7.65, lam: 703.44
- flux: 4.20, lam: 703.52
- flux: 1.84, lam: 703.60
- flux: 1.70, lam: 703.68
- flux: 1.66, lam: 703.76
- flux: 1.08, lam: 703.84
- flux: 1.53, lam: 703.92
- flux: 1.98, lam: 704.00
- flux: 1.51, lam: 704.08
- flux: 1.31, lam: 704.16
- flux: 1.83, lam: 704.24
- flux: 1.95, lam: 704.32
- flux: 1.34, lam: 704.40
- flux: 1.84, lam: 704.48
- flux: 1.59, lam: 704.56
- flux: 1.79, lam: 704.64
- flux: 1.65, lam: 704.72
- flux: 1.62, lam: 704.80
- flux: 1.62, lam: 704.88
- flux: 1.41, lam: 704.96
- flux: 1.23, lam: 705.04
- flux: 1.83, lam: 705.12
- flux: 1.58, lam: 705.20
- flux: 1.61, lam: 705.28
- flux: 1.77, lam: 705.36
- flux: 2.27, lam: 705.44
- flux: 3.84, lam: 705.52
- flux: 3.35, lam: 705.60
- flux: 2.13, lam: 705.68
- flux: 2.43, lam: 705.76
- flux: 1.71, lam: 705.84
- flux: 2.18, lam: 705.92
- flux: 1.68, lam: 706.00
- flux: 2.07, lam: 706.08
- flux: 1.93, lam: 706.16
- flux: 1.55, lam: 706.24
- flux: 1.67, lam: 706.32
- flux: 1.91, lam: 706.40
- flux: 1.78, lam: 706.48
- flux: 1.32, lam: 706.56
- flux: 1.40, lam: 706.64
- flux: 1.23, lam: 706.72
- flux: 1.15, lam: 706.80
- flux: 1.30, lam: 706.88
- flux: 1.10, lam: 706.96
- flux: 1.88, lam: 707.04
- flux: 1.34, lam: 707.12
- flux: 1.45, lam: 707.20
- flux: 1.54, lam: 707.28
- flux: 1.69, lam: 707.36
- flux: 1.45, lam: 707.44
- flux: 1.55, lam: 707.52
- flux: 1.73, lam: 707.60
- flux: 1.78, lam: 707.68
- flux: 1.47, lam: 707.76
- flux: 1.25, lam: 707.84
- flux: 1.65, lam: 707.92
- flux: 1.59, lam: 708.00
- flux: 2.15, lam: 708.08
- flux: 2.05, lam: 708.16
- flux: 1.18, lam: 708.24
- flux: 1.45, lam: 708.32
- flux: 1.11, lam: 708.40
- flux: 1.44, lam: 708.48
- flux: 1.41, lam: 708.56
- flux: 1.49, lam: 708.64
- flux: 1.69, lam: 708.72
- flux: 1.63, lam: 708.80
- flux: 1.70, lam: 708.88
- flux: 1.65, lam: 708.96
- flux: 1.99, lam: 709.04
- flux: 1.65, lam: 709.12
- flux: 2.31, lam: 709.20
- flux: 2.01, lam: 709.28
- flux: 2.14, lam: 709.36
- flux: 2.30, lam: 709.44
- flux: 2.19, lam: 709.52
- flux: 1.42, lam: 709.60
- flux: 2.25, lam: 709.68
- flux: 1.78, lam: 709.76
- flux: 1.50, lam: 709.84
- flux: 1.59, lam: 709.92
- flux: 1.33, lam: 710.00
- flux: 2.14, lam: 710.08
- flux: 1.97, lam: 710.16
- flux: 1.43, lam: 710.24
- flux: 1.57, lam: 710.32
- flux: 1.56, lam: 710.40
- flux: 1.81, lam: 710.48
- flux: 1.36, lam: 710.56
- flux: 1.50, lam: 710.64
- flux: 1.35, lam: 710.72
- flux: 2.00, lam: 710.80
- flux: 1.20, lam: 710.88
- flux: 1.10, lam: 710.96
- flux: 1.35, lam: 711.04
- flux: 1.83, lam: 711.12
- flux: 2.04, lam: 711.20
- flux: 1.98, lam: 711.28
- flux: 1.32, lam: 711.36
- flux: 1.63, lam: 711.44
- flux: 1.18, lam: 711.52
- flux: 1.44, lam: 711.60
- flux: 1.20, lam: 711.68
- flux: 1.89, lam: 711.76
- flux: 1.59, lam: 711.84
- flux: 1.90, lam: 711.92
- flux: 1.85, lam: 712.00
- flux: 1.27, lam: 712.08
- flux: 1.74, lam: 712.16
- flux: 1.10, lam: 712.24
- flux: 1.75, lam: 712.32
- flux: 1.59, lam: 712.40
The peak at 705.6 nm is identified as [N II] 6583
